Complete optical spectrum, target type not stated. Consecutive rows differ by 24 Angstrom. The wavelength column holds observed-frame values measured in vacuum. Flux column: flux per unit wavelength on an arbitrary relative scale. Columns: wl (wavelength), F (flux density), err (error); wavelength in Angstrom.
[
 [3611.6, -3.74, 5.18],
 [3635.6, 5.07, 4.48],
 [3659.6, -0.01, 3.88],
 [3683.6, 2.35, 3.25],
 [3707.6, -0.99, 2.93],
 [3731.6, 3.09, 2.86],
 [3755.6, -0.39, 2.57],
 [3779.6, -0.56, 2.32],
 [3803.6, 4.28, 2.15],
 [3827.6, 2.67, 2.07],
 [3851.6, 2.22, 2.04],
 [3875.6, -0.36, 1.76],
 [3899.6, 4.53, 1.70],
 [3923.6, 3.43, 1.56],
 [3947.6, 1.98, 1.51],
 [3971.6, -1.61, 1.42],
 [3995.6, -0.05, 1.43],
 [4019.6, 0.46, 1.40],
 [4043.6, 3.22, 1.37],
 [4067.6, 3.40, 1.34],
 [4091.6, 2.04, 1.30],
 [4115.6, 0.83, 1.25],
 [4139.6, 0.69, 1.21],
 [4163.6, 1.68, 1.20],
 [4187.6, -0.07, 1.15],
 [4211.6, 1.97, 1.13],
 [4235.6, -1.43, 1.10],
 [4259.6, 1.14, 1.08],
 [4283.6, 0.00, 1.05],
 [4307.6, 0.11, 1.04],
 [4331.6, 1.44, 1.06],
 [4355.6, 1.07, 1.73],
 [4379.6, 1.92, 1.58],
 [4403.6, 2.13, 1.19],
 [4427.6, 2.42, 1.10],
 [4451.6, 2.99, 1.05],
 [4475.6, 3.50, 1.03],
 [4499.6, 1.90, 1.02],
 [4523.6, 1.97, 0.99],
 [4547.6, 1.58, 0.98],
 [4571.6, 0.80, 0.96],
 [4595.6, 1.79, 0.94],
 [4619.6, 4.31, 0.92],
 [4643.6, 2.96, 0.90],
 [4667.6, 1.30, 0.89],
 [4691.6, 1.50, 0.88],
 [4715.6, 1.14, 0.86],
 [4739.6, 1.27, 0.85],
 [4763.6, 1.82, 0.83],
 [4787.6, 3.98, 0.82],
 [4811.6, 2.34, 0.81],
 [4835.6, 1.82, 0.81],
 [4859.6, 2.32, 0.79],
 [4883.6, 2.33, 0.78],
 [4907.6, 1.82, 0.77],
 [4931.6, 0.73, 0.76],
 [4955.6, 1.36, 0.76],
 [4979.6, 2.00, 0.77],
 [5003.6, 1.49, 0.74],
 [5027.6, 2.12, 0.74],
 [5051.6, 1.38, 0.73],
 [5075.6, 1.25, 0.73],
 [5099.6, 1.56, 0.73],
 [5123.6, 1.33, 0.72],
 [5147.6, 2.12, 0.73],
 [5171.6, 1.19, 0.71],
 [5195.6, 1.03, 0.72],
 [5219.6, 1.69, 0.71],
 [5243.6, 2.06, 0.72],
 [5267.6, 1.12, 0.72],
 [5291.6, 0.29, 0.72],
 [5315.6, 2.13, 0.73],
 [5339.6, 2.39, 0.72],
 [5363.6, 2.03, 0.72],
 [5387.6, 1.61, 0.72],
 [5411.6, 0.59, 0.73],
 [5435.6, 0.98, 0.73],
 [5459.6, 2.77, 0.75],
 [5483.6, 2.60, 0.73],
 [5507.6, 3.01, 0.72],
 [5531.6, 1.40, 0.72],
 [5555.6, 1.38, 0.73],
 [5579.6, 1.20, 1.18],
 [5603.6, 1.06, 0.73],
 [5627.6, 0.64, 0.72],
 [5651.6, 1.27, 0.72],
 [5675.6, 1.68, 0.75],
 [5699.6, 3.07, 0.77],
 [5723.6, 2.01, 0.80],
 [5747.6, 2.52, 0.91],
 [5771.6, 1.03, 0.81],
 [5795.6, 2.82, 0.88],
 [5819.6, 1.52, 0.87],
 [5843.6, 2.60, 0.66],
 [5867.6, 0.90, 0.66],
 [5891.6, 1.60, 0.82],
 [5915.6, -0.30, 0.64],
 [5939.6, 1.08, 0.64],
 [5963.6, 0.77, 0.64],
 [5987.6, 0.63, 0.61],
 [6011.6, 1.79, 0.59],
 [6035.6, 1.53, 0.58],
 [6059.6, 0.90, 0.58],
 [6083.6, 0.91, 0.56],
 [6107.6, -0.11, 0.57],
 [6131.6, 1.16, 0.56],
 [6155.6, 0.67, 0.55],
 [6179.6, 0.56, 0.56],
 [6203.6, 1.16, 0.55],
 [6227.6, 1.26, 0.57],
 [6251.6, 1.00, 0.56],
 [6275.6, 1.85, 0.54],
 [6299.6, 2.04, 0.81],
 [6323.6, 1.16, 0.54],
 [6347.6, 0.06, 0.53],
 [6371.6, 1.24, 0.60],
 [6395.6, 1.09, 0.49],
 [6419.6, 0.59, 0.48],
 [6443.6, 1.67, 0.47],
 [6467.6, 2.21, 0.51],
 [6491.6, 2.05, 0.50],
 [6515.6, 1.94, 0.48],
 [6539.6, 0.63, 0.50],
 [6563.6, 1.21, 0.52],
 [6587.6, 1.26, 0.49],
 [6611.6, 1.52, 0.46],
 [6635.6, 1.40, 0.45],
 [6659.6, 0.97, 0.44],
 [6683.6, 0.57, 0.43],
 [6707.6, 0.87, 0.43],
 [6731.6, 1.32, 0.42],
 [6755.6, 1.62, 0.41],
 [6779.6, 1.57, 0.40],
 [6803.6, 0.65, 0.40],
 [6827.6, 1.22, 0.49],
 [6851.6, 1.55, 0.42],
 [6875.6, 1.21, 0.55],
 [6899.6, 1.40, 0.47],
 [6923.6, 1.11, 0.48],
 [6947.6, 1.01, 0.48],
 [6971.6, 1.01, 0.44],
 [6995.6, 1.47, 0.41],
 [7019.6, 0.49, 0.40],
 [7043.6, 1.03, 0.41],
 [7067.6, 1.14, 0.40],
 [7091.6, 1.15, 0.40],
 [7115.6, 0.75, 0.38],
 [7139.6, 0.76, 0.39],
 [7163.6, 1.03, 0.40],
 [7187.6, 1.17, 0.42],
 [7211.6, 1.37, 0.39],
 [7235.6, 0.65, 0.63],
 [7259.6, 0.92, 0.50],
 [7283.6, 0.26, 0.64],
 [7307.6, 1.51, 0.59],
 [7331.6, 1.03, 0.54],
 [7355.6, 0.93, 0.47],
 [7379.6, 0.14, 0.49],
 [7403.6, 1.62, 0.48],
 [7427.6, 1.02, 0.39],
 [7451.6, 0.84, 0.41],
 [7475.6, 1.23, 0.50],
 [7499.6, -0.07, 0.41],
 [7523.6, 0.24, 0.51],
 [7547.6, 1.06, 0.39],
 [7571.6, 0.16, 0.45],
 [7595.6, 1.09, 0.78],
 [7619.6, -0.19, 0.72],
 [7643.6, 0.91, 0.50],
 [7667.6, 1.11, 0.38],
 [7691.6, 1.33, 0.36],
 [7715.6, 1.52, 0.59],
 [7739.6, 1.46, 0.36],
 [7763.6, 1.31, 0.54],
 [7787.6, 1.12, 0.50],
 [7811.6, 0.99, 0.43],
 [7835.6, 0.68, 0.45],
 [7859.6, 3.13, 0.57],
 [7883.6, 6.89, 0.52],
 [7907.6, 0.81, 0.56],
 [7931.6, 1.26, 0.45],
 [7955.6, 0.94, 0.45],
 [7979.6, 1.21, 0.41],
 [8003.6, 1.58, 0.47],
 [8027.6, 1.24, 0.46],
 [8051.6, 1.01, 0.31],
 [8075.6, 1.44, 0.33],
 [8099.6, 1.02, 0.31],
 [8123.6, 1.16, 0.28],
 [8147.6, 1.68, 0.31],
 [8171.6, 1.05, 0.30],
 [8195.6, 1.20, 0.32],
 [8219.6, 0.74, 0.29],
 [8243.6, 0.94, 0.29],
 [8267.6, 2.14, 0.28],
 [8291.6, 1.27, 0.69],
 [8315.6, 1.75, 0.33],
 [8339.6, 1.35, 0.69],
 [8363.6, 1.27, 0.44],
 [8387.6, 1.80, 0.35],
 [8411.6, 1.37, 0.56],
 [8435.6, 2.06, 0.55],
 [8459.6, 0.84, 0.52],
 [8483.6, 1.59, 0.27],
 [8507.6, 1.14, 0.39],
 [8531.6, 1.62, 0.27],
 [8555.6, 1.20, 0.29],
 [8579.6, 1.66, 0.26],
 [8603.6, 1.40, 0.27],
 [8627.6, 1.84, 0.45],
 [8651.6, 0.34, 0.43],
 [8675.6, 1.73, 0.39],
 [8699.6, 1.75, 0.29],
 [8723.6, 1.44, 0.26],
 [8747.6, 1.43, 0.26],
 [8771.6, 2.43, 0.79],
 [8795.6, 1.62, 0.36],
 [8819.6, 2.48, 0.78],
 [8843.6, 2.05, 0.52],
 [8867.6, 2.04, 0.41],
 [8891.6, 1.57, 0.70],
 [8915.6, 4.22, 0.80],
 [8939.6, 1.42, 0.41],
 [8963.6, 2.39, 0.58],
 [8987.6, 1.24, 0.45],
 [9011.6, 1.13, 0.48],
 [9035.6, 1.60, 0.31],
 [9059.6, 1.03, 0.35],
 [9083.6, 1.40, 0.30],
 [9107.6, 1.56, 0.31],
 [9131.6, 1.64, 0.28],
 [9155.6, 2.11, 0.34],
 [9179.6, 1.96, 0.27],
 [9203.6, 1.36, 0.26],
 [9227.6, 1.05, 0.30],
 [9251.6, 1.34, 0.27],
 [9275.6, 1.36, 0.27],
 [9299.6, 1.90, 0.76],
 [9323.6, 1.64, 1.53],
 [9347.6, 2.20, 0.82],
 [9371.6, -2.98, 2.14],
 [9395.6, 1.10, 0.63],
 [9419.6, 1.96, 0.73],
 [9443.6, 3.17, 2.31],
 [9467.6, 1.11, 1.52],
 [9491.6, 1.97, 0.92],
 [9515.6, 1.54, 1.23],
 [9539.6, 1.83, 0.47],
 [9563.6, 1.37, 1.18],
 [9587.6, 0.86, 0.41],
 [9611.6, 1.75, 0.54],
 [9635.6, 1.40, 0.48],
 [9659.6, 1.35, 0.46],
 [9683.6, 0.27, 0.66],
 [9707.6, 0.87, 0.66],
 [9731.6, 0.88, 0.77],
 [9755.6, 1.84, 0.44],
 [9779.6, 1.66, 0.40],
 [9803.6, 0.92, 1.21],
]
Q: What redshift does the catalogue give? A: 1.11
